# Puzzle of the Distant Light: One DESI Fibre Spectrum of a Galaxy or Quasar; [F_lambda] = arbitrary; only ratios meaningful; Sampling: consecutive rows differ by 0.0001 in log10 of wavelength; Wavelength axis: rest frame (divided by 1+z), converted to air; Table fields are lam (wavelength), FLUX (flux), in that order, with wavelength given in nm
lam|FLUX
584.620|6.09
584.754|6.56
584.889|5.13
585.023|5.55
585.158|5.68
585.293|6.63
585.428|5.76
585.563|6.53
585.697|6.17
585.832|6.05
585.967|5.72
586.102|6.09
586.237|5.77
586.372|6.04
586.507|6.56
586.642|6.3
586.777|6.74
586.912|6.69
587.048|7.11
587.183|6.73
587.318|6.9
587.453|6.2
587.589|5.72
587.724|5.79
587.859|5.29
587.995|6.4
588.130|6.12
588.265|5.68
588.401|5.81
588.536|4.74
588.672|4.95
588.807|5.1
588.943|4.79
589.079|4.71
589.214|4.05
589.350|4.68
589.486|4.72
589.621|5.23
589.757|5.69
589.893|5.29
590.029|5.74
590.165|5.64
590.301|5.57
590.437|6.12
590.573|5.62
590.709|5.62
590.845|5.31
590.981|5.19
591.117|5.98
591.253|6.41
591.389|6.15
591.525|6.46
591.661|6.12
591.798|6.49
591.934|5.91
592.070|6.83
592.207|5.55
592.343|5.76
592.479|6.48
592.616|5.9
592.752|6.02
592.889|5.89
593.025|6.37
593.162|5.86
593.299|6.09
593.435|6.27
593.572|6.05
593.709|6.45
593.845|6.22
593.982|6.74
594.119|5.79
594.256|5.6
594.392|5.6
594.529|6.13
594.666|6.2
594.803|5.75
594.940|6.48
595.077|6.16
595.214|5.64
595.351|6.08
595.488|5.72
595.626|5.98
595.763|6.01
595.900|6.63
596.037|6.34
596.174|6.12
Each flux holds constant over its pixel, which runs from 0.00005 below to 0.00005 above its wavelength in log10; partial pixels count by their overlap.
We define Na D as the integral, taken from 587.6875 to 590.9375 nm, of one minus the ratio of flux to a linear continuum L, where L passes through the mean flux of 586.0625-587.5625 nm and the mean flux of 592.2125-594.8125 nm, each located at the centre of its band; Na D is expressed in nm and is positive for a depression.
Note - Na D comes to 0.49 nm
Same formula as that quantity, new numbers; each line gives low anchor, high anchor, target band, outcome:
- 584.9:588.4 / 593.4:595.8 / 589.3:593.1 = 0.168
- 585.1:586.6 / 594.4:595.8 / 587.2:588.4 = 0.009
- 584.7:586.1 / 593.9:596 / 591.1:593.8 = -0.059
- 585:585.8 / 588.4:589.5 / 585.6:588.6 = -0.371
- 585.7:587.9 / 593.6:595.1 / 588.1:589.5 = 0.268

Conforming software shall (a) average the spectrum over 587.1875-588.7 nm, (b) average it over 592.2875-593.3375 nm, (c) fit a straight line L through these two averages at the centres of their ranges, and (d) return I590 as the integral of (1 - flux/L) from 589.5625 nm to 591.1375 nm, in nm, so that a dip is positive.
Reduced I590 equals 0.10 nm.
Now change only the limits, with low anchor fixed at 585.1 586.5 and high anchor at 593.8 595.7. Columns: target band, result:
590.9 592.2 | -0.02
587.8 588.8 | 0.08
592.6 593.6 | -0.01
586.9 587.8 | -0.05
